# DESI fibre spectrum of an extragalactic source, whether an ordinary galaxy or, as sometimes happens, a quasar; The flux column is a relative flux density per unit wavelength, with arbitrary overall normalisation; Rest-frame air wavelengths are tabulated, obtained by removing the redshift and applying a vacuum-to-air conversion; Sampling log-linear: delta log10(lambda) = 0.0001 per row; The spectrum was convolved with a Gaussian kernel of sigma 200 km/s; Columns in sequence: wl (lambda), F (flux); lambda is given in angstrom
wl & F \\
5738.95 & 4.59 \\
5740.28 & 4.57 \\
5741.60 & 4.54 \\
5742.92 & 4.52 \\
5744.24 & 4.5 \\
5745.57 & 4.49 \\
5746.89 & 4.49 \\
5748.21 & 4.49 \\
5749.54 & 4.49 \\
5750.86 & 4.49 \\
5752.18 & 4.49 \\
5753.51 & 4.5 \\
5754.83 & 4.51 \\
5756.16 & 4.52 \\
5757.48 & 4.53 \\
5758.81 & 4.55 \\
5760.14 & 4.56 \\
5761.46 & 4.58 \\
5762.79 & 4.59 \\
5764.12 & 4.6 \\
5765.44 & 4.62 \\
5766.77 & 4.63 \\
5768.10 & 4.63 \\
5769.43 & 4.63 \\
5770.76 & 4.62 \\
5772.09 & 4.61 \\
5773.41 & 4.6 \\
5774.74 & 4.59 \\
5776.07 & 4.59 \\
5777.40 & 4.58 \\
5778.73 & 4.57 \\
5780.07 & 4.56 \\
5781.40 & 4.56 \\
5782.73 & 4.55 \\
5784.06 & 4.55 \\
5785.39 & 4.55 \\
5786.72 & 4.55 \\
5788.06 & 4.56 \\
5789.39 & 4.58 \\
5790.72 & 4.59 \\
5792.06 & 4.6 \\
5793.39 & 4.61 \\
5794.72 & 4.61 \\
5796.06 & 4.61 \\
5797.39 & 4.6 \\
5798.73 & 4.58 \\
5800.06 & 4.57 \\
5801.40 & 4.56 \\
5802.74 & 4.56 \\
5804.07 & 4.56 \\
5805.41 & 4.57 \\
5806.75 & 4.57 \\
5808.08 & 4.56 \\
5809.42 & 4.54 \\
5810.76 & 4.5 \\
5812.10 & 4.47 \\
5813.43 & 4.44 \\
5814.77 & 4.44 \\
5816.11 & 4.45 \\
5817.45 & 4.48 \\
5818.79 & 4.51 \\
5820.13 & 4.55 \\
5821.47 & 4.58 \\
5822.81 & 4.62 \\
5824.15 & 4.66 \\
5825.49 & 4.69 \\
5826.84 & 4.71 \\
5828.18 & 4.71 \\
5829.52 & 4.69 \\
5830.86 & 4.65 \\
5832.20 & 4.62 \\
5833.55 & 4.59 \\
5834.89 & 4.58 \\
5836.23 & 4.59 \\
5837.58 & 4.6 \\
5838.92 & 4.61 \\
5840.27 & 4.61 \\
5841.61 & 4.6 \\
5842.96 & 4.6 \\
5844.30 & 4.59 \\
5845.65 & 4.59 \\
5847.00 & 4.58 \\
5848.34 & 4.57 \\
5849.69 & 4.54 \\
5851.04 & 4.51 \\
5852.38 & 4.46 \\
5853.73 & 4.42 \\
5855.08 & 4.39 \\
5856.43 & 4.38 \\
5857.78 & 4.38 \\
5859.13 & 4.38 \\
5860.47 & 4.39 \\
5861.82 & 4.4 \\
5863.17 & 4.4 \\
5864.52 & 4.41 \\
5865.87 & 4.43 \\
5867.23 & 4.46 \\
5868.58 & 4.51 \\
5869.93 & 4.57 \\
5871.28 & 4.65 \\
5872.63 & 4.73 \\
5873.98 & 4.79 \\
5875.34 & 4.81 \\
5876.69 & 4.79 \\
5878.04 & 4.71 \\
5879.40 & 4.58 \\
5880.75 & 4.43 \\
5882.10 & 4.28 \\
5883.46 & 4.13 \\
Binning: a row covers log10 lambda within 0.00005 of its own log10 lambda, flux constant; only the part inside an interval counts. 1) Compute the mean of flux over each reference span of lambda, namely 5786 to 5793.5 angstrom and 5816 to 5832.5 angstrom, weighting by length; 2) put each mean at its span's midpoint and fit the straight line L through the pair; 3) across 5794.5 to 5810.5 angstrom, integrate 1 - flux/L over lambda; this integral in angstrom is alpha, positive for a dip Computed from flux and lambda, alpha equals 0.1 angstrom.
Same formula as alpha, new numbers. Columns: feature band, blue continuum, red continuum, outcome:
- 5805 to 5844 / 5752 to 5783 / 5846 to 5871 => -0.7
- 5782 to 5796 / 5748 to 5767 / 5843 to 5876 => -0.1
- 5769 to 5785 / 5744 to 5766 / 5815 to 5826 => -0.1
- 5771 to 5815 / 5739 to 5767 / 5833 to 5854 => -0.1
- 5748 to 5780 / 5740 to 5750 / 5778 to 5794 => -0.2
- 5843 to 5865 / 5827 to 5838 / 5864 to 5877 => 0.7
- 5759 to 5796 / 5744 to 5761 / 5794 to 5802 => -0.3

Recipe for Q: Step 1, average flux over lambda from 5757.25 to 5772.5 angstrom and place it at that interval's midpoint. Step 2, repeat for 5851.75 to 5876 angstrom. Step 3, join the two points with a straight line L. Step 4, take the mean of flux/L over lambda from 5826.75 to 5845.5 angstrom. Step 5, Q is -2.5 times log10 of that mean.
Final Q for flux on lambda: -0.02 mag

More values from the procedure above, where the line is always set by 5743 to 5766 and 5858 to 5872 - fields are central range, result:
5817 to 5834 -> -0.033 mag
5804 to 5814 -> -0.007 mag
